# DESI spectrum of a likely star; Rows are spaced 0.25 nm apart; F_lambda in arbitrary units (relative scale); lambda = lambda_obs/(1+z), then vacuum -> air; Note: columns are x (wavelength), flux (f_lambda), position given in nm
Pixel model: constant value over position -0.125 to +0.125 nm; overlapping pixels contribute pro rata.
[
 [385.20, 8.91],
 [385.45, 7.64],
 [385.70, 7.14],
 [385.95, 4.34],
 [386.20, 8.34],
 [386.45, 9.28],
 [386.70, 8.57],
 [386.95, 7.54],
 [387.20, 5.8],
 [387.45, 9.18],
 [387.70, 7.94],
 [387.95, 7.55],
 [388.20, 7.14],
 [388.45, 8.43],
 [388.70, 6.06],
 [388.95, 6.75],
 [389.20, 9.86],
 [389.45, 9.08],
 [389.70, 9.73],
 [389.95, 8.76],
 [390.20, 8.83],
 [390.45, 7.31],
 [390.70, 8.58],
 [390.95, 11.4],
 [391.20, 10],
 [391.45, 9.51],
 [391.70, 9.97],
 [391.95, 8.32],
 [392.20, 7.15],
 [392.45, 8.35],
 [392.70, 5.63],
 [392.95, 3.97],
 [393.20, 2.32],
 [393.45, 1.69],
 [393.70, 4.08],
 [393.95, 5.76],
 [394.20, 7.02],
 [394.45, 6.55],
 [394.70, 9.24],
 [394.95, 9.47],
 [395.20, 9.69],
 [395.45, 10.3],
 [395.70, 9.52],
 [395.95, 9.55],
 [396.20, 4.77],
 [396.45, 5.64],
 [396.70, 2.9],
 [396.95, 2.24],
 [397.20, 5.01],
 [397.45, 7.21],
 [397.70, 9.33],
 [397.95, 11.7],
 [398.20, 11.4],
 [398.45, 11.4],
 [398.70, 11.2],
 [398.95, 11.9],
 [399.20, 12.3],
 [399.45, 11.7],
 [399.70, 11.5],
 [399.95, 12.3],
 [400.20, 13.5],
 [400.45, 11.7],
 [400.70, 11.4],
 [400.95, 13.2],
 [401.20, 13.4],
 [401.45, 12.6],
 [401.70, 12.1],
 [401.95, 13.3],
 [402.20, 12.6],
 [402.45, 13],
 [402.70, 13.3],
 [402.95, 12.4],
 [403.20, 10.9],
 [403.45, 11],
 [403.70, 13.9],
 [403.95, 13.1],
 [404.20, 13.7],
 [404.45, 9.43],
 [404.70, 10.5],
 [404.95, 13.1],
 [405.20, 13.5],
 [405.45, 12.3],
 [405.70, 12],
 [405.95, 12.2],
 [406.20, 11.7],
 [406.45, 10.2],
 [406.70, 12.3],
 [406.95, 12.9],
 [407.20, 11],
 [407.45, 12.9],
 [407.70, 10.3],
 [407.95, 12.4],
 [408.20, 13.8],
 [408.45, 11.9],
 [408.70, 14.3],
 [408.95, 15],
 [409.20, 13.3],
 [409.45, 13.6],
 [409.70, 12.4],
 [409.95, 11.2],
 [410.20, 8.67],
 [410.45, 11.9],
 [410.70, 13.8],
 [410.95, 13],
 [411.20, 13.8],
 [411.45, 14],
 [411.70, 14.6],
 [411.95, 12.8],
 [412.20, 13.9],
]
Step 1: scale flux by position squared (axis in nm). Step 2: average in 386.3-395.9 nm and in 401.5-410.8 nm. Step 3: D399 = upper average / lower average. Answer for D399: 1.70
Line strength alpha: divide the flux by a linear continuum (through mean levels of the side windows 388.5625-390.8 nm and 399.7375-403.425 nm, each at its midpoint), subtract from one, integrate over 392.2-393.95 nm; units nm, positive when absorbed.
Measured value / 0.89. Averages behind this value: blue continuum 8.33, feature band 4.64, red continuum 12.5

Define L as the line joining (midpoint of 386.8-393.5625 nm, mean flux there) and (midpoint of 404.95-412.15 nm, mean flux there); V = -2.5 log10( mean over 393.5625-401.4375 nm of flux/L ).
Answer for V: 0.05 mag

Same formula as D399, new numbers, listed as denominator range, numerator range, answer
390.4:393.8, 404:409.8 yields 1.90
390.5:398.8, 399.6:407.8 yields 1.68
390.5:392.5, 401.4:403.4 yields 1.44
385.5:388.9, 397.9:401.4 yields 1.72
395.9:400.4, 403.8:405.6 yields 1.37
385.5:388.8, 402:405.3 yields 1.79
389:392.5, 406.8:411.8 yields 1.55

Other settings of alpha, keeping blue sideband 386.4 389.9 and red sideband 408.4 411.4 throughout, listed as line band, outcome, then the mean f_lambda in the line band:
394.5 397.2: 0.69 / 7.2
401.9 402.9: -0.16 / 13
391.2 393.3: 0.42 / 7.14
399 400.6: -0.23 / 12.1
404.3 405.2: 0.02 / 11.4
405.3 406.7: 0.02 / 11.8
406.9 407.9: 0.04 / 11.7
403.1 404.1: -0.08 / 12.3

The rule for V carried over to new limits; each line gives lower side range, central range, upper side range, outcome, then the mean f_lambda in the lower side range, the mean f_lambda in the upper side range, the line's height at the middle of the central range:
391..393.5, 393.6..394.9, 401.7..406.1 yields 0.18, 6.98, 12.4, 7.9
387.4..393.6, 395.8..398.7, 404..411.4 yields 0.26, 7.71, 12.3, 9.53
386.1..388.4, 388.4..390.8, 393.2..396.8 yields -0.10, 7.94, 6.74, 7.58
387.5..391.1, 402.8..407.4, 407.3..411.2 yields -0.03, 8.41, 12.6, 11.7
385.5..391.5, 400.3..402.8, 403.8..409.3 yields -0.13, 8.19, 12.4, 11.2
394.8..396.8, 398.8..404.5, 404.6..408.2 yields -0.22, 7.81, 12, 10.1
